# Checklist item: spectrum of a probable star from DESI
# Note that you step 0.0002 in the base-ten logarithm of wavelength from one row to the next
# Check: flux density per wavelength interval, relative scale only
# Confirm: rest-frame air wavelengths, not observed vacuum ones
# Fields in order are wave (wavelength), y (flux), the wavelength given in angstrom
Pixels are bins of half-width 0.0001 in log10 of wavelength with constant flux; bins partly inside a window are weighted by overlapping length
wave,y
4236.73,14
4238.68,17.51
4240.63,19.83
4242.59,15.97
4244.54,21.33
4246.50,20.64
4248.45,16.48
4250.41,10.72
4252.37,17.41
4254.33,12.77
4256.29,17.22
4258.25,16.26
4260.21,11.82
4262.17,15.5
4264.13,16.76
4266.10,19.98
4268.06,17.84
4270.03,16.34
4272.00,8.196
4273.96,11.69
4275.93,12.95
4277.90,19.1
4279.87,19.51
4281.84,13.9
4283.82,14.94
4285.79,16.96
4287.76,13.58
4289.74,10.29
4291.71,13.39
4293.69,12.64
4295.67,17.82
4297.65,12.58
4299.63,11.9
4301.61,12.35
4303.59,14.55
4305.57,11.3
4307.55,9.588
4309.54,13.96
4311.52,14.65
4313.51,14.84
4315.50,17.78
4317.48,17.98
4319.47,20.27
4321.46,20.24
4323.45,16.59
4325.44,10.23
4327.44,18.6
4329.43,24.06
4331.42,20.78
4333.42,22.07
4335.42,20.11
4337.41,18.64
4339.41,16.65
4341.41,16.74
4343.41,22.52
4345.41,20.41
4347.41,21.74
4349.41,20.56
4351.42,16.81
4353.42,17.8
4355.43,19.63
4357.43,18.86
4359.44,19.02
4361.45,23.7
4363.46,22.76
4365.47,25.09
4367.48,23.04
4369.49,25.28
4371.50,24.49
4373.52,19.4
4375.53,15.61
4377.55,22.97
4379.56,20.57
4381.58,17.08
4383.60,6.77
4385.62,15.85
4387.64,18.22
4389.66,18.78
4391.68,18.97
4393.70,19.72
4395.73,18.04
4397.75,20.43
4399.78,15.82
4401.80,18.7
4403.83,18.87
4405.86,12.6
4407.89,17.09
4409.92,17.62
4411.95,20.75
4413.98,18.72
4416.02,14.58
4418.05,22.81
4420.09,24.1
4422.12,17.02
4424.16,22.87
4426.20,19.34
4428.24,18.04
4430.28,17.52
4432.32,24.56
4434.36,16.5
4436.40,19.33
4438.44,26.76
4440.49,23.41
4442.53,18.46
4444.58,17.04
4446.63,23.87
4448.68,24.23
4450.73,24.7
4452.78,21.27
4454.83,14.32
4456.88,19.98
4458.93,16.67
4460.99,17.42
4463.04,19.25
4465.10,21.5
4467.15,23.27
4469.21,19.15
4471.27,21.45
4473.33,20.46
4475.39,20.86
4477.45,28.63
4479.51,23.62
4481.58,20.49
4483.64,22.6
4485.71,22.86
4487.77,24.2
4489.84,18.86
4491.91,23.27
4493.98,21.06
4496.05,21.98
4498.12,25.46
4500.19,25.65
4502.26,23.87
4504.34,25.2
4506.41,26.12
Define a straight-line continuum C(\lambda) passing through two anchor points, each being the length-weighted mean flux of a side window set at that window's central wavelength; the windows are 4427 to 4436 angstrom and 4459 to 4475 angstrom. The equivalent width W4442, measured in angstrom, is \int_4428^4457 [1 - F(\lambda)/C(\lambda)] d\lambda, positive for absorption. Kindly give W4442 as -1.9 angstrom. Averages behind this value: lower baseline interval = 19.2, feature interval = 20.8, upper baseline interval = 20.2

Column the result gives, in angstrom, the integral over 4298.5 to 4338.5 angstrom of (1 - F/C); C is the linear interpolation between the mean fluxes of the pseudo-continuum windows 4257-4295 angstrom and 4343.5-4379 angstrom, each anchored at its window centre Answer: 3.4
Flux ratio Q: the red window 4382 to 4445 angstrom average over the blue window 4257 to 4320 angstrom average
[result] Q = 1.27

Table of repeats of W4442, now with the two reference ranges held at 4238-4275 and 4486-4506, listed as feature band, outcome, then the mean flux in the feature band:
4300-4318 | 3.8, 13.9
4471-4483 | 0.1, 22.7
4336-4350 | -0.7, 19.6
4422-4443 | 0.9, 20.5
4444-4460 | 1.2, 20.3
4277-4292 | 1.4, 15.3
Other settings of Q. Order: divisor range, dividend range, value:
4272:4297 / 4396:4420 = 1.26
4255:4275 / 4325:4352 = 1.29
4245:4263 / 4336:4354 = 1.23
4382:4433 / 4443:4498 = 1.17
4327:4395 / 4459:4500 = 1.10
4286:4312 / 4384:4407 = 1.34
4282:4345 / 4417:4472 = 1.28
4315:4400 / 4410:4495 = 1.08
